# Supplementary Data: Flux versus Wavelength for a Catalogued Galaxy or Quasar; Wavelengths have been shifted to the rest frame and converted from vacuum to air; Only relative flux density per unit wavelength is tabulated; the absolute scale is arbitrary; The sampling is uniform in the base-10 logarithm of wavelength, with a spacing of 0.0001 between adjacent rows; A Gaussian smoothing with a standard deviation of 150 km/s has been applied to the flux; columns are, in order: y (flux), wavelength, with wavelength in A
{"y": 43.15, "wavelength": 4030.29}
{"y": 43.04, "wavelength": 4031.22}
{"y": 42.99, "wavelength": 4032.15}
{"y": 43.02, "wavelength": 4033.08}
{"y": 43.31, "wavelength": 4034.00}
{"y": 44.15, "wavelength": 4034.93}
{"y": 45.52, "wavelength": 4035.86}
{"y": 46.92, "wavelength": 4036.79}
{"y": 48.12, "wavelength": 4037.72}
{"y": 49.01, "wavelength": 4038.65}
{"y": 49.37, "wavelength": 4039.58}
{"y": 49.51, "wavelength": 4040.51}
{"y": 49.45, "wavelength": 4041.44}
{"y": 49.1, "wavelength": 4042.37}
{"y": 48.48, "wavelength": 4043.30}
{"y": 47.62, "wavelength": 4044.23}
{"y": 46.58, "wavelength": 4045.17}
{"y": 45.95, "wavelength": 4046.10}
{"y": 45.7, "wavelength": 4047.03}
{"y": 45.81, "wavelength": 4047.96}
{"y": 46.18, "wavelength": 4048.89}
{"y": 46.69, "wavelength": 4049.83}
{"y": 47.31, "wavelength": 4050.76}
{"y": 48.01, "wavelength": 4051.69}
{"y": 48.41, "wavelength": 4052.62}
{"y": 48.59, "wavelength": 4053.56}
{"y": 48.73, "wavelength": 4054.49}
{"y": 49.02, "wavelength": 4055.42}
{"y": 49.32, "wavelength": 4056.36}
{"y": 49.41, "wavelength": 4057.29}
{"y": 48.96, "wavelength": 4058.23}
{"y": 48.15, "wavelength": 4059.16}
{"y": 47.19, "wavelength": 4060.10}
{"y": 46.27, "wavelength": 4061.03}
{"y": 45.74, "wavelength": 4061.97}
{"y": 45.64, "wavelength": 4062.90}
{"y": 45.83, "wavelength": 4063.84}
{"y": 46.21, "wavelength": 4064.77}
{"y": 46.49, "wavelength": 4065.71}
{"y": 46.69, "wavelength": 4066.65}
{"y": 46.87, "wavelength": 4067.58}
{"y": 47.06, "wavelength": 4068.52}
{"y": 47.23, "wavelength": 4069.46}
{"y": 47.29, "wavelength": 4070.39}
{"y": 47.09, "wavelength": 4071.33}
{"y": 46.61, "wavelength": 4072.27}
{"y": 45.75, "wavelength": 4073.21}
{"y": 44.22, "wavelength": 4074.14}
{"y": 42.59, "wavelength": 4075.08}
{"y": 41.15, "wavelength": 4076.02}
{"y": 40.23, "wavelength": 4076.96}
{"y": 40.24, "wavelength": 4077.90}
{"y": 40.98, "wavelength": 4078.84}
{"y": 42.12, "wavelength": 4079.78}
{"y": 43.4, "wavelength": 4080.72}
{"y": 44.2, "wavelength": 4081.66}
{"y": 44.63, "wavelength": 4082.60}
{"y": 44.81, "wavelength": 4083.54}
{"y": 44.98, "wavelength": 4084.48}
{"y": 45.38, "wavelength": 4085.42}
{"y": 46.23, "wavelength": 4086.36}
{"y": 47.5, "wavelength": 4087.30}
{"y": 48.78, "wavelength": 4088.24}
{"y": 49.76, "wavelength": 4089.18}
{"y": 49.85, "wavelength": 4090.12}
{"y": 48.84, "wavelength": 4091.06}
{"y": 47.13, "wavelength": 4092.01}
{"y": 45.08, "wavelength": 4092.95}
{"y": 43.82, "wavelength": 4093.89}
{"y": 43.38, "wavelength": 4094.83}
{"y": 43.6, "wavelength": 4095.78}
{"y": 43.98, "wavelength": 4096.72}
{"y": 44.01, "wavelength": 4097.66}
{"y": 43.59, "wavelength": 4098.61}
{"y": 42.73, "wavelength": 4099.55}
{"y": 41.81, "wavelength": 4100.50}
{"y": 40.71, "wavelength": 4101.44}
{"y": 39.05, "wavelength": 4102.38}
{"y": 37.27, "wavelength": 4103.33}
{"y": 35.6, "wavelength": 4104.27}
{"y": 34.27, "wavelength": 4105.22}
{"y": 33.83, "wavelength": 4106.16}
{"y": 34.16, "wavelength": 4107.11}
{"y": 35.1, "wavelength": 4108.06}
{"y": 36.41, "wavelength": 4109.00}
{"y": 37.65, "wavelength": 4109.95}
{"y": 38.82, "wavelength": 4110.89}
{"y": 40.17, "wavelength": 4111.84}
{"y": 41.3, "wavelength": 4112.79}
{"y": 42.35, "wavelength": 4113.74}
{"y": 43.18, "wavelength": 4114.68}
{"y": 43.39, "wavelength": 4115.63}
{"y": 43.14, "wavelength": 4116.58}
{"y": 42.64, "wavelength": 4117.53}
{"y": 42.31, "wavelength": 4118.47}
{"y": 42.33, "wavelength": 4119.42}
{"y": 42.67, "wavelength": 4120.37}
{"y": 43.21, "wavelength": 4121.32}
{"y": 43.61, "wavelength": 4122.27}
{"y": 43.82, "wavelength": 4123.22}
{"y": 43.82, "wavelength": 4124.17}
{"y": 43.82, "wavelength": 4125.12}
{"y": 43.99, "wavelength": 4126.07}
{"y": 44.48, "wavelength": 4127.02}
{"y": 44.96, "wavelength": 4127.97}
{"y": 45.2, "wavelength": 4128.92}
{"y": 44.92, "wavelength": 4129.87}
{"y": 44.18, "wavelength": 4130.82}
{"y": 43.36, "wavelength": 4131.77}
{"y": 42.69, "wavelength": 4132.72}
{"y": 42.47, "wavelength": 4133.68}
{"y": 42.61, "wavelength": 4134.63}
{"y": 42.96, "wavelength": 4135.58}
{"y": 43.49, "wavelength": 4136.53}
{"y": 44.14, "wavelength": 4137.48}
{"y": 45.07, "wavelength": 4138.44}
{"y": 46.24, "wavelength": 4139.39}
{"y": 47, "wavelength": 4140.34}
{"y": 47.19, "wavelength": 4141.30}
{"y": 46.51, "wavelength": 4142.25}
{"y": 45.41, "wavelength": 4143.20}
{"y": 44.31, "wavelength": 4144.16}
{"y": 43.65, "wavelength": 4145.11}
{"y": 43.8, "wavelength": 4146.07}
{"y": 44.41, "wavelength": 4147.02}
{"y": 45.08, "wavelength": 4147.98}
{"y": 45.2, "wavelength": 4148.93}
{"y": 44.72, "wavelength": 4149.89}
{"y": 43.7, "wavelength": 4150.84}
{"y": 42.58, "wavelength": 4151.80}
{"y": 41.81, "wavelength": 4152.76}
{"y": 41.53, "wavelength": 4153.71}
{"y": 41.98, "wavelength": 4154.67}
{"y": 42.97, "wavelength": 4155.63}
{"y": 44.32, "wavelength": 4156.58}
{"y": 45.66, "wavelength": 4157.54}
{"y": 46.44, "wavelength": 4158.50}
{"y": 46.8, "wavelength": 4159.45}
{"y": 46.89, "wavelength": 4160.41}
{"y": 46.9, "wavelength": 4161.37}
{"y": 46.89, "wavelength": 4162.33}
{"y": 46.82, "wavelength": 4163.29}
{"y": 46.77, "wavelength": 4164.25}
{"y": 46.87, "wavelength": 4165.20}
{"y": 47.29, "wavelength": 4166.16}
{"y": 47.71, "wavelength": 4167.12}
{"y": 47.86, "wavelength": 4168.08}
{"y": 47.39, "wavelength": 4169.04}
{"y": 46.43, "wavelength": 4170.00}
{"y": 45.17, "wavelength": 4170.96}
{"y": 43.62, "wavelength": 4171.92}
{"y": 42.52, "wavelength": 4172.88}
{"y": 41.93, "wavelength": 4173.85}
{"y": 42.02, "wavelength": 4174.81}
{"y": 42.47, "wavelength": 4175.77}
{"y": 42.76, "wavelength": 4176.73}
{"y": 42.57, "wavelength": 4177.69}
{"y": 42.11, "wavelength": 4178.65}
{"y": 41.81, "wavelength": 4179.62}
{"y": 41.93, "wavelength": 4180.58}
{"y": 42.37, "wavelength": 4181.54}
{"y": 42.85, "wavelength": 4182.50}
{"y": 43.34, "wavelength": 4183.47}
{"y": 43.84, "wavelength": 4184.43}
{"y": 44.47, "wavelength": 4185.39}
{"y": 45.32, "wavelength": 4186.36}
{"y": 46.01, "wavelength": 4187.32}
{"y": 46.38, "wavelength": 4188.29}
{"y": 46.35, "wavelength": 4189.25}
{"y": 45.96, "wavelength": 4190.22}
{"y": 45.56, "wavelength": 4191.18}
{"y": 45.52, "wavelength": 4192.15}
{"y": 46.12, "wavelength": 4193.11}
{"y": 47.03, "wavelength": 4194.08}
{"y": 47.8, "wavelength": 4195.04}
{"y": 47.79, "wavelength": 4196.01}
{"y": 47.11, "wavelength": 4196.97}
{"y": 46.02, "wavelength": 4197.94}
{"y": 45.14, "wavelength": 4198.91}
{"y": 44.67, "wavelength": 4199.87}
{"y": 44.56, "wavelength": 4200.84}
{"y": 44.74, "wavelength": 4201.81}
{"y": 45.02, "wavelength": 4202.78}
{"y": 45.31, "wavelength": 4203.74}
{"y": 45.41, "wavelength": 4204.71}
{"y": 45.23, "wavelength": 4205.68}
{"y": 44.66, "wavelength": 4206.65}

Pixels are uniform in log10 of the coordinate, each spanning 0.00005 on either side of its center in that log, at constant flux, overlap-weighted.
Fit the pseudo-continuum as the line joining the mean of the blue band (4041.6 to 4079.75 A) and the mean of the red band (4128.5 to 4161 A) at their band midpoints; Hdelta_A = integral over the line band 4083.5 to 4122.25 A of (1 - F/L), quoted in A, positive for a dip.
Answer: 2.64 A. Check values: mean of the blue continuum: 46.3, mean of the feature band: 42.3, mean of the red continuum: 44.4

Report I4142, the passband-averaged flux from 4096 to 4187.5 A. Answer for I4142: 43.2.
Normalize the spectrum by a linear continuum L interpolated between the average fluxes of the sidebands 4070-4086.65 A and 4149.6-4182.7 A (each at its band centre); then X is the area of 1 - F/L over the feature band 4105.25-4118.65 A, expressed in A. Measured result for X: 1.45 A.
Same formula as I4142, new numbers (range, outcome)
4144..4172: 45.2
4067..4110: 43.1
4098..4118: 39.4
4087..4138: 42.5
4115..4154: 44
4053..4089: 45.9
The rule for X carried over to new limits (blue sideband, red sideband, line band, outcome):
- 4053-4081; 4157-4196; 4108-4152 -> 2.0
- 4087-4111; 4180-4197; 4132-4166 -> -0.8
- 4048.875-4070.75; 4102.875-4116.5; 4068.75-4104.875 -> -1.4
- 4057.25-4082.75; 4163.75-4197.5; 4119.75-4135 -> 0.5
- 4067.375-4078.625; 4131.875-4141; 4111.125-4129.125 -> 0.5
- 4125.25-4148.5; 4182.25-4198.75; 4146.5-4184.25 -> 0.6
